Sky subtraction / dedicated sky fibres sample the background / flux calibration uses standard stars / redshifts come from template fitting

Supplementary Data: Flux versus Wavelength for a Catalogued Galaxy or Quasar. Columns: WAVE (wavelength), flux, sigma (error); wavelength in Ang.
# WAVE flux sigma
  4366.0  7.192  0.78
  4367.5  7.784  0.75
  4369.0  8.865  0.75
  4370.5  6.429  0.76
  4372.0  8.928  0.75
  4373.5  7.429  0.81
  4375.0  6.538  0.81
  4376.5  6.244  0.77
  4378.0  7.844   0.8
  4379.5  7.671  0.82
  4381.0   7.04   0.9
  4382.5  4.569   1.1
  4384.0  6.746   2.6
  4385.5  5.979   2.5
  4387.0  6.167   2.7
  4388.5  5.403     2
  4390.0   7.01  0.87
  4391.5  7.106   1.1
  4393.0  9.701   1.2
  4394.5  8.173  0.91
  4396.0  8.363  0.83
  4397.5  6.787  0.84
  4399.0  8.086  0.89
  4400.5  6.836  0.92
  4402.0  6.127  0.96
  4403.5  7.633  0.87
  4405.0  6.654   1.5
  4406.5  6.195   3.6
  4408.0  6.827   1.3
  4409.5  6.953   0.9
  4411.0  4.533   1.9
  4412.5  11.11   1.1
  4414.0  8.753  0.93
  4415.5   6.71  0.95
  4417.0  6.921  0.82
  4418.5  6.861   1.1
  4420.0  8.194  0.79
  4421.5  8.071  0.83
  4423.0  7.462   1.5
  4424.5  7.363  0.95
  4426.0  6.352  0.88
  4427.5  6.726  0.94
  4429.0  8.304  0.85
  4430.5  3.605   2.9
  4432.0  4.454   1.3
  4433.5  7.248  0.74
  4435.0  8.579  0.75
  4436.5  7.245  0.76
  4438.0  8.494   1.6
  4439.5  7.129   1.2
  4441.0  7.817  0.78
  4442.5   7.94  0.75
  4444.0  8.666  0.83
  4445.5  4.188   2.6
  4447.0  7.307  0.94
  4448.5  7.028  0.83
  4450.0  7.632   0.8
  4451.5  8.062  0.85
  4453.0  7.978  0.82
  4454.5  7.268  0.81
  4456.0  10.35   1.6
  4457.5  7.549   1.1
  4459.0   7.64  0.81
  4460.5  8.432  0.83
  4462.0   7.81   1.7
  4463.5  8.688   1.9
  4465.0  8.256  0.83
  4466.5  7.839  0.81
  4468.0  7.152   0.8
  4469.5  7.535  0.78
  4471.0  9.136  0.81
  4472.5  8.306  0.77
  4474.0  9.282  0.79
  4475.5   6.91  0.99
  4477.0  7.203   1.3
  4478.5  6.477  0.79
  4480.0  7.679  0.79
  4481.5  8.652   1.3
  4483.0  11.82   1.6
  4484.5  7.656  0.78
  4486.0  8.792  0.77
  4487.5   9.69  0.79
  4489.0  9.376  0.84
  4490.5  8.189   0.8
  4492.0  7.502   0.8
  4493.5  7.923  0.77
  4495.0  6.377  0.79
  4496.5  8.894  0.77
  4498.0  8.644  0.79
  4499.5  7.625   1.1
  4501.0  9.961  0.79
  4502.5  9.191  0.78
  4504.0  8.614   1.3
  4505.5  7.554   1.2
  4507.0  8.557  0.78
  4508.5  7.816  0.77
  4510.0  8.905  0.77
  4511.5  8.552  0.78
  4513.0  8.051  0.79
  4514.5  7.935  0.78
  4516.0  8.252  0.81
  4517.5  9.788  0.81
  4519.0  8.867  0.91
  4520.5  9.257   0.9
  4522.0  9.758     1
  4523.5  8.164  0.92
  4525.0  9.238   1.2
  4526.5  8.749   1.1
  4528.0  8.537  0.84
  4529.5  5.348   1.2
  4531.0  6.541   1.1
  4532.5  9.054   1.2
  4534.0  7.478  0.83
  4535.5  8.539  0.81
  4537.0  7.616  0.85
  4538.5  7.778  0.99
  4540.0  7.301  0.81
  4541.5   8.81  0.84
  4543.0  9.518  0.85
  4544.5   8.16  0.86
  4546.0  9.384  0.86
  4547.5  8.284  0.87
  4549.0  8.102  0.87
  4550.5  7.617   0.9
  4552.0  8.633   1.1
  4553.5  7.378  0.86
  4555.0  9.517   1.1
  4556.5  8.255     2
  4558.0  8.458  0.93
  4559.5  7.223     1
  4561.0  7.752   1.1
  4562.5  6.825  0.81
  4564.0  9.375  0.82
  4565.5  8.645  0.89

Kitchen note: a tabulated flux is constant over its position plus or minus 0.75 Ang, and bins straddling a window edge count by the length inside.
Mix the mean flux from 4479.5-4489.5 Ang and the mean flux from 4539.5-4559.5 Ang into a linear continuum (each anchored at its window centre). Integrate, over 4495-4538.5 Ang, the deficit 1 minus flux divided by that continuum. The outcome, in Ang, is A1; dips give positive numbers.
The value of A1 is 2.0 Ang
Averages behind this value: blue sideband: 9.12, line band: 8.36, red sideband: 8.39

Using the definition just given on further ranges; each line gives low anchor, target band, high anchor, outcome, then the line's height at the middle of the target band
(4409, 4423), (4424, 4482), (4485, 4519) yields 3.1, 7.96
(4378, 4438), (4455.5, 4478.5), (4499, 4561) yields -1.1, 7.69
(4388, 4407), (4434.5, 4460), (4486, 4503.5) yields 0.7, 7.9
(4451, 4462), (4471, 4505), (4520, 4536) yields -0.9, 8.19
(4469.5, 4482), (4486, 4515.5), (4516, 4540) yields -1.1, 8.09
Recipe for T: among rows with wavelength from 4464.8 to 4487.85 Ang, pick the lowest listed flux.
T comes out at 6.477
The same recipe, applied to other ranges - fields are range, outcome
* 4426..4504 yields 3.605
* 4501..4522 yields 7.554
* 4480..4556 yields 5.348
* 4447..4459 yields 7.028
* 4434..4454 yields 4.188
